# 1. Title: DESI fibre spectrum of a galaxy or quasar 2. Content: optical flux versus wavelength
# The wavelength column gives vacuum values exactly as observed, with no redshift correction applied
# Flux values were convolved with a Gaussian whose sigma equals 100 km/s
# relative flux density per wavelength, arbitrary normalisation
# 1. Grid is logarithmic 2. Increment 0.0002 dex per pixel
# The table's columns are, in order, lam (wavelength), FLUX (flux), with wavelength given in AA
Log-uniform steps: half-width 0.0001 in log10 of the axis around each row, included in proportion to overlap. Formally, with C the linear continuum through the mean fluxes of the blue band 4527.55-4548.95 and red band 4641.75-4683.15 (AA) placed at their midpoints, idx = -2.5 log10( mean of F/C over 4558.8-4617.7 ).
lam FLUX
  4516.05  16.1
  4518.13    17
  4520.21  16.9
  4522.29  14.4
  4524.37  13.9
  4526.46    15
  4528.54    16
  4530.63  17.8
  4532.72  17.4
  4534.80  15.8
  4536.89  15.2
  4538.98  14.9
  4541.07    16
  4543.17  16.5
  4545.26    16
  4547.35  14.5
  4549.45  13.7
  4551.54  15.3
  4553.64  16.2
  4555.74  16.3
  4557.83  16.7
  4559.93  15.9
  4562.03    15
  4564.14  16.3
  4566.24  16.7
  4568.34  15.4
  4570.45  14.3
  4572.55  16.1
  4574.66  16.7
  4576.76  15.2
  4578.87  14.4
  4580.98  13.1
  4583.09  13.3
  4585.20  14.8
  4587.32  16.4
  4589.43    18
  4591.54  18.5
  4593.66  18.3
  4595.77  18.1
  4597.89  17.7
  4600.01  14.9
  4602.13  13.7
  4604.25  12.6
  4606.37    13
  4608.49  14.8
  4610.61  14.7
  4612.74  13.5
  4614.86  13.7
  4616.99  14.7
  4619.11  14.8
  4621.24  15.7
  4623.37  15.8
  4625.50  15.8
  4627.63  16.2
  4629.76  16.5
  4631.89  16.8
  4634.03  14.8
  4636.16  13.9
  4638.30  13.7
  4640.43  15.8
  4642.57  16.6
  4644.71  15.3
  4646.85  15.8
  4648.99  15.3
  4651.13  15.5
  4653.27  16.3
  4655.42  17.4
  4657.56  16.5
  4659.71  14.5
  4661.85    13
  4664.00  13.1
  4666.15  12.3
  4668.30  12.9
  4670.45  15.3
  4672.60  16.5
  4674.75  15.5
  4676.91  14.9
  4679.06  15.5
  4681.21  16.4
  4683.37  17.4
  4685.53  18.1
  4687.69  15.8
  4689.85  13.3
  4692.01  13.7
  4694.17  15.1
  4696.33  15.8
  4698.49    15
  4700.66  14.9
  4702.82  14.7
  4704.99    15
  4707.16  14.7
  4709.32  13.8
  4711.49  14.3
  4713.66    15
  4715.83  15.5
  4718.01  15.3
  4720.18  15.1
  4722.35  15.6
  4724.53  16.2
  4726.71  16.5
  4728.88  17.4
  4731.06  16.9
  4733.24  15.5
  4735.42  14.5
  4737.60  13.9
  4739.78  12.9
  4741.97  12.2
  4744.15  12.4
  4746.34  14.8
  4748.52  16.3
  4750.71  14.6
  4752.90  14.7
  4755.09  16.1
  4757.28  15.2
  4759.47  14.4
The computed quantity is 0.021 mag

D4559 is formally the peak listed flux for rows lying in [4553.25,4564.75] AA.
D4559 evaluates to 16.7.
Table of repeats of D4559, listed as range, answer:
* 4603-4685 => 17.4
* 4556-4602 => 18.5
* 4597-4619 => 17.7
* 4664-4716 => 18.1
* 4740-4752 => 16.3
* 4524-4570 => 17.8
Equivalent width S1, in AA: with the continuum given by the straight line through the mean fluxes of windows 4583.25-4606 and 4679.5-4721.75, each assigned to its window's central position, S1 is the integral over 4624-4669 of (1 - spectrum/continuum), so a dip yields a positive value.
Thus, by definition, 1.4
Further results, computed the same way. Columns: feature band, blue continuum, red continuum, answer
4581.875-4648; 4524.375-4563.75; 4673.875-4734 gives 0.8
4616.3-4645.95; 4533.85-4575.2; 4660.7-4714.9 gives -0.5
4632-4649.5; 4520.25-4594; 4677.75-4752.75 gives 0.2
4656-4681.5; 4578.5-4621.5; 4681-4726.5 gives 0.9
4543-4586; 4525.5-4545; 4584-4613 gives 1.5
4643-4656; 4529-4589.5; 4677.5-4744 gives -0.5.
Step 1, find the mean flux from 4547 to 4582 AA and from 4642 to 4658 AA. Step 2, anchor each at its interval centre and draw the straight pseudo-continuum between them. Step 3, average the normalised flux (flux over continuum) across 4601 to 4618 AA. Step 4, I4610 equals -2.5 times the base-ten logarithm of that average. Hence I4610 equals 0.141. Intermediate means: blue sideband 15.4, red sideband 16.1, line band 13.8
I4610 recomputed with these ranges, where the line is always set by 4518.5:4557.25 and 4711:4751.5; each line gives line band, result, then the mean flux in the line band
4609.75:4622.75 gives 0.06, 14.6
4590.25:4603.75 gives -0.08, 16.7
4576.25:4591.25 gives 0.02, 15.2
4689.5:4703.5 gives 0.03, 14.7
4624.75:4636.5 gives -0.03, 15.8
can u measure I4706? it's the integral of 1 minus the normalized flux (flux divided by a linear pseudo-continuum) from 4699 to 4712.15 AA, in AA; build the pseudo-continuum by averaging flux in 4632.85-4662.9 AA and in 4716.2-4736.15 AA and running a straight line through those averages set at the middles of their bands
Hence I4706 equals 0.96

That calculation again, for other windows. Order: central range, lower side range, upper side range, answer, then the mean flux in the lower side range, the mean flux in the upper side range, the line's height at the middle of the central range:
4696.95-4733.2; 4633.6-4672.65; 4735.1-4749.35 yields -3.2 AA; 14.9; 13.8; 14.1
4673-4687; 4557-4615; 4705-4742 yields -1.0 AA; 15.4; 15.1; 15.2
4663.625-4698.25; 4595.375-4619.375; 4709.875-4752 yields -0.8 AA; 14.6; 15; 14.8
